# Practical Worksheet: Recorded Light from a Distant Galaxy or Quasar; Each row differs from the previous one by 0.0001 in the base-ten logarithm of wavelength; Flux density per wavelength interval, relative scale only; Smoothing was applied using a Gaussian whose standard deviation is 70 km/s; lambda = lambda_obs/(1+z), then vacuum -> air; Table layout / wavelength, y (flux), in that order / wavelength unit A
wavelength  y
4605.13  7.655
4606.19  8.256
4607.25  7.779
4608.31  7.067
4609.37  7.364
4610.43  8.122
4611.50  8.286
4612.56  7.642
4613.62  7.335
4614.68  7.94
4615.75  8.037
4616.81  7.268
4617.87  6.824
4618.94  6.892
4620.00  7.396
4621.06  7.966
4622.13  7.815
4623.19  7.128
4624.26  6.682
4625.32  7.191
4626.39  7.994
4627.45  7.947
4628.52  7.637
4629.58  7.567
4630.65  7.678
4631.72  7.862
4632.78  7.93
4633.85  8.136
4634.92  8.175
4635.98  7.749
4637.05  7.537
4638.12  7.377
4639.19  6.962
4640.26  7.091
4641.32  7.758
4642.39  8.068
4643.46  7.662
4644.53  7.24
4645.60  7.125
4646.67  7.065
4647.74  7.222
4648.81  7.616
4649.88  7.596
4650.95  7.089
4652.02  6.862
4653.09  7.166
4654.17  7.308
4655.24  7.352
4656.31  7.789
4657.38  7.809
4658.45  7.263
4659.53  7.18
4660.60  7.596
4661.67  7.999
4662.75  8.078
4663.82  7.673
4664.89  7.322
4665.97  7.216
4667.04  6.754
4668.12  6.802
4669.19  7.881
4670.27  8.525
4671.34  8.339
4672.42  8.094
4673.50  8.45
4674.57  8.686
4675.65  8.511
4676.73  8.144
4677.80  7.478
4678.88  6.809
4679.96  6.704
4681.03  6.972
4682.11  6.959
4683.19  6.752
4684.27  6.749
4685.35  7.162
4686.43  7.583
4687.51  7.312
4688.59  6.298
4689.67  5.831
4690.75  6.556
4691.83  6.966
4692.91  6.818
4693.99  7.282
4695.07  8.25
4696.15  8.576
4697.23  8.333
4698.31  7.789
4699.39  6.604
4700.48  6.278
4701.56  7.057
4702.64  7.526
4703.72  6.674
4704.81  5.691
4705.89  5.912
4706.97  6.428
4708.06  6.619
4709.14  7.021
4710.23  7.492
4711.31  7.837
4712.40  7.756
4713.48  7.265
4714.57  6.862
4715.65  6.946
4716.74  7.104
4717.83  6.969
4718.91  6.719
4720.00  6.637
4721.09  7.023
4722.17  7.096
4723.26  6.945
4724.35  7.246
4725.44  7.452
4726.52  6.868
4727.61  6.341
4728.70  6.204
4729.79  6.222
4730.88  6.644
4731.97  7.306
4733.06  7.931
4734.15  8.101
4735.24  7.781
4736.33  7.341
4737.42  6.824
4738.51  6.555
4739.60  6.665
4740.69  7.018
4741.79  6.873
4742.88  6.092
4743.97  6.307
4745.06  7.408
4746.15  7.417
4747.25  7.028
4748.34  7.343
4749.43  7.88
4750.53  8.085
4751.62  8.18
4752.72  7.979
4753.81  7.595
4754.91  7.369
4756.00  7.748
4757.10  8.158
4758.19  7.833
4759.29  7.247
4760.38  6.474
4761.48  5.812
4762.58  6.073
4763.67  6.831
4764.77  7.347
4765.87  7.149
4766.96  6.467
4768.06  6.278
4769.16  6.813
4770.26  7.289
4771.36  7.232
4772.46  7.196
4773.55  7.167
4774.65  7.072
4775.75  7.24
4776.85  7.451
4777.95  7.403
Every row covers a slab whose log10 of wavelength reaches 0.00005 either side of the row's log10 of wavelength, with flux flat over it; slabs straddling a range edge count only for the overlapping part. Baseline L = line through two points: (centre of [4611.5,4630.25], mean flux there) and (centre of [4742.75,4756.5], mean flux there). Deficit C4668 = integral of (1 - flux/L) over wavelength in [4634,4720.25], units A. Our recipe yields 2.0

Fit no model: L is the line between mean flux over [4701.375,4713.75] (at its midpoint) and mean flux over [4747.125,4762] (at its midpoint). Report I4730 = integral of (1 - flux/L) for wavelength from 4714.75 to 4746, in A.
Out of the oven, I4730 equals 1.1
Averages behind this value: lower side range 6.93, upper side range 7.5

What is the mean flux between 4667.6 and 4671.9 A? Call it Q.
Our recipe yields 7.89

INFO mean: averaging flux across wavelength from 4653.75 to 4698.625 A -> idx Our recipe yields 7.47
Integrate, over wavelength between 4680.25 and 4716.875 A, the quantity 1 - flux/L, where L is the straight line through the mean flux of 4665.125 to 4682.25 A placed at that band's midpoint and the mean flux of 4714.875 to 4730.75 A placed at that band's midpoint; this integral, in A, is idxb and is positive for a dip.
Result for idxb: 1.0 A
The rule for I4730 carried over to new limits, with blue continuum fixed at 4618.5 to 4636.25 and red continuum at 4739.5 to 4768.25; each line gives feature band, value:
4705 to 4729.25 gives 1.2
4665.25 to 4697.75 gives 0.0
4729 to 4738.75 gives 0.1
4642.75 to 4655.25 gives 0.5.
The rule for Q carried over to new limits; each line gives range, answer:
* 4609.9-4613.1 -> 8.01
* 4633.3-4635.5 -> 8.15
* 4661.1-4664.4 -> 7.92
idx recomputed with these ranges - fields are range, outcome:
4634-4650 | 7.5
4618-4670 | 7.48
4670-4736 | 7.18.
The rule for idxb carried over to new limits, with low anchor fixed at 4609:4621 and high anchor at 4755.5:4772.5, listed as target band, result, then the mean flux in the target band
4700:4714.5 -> 0.6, 6.89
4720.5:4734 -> 0.3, 6.97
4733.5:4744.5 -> 0.2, 6.97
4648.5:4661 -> 0.1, 7.38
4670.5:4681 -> -0.8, 7.89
